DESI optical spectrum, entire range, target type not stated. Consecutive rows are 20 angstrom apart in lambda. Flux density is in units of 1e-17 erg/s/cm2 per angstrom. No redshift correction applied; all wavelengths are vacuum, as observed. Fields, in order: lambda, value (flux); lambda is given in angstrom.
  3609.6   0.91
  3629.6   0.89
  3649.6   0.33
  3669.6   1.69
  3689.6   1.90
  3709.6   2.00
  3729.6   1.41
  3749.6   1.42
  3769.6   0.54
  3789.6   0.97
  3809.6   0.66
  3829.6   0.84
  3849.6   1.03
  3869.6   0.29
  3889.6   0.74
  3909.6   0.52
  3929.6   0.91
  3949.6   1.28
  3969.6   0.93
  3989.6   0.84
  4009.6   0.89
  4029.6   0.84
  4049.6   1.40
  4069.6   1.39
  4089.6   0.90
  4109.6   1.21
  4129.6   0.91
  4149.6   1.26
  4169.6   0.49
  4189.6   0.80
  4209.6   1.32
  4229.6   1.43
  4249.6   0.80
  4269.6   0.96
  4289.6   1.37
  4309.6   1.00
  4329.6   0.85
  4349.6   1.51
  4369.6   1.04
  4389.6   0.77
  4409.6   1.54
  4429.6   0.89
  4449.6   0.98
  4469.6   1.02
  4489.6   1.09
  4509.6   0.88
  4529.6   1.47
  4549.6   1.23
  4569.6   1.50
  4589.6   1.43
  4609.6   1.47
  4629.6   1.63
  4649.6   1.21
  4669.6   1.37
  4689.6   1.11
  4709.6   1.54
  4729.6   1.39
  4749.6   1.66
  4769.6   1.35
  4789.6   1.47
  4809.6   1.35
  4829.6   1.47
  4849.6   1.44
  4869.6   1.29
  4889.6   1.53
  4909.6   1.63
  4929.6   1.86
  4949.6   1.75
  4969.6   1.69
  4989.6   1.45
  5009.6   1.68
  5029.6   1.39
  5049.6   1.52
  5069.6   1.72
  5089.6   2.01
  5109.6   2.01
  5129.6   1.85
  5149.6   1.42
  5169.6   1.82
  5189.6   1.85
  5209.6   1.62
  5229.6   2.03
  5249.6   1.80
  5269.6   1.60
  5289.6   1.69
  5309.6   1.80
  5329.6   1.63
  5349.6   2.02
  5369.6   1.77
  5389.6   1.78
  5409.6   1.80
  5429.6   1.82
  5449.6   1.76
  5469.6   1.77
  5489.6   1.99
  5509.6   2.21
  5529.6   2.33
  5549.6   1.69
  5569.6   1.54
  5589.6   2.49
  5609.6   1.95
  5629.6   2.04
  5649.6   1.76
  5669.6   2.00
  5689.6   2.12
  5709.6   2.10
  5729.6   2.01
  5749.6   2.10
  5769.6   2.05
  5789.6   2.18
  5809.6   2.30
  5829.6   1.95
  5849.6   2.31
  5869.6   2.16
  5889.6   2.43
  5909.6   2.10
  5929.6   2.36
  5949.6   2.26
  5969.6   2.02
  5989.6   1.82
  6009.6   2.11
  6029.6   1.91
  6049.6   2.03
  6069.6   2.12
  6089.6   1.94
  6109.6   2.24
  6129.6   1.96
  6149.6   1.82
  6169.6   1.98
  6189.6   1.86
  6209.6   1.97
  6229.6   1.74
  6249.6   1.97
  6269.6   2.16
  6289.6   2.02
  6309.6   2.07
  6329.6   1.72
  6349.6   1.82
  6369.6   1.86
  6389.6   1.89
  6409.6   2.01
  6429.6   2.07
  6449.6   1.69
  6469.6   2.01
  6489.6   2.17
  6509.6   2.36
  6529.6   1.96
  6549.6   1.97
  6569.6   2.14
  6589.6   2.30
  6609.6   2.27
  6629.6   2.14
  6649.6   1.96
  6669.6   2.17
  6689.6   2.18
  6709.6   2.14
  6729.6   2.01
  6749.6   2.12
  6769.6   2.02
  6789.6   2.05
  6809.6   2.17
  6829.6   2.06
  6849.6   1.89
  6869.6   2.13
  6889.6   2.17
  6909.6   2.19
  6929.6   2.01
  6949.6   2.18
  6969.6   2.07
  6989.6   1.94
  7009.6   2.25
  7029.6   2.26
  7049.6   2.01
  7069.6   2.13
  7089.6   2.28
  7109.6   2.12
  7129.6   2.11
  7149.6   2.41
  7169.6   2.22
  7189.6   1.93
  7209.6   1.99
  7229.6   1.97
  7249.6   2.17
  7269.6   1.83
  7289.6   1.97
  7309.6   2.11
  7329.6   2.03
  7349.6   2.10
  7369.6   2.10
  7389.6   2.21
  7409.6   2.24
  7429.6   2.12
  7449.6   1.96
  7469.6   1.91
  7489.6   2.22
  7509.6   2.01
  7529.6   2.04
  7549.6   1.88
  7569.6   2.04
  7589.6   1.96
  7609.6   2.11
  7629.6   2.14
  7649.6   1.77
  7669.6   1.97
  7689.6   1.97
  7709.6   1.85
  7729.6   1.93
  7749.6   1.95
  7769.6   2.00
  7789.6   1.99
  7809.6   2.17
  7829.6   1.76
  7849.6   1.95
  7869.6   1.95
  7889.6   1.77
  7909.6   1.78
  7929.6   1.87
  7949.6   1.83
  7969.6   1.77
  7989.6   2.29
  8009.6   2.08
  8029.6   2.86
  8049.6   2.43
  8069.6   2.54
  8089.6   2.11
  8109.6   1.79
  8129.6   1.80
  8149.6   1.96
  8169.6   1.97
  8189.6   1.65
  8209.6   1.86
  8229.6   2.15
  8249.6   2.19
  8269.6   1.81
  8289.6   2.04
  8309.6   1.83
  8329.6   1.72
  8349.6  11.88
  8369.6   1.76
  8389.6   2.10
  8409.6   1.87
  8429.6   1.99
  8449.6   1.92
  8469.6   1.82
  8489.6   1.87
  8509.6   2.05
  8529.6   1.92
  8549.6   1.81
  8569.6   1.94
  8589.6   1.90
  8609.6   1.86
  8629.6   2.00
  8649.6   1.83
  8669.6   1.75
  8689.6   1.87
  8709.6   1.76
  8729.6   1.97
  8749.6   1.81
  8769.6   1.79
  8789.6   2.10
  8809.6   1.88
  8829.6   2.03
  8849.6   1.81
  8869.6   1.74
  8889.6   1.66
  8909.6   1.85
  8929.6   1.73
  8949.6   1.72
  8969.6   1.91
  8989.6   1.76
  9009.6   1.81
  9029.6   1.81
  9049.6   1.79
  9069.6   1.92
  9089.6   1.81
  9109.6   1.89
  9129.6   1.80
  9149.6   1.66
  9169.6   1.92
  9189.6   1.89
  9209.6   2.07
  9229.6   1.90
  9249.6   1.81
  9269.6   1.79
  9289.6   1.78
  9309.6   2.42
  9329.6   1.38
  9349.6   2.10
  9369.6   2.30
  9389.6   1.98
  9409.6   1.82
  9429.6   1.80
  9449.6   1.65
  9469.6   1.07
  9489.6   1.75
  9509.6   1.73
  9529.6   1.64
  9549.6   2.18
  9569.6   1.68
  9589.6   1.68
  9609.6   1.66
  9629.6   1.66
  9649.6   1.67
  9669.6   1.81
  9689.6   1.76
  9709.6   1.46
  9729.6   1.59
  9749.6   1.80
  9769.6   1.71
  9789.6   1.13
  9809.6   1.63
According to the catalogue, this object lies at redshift 0.22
